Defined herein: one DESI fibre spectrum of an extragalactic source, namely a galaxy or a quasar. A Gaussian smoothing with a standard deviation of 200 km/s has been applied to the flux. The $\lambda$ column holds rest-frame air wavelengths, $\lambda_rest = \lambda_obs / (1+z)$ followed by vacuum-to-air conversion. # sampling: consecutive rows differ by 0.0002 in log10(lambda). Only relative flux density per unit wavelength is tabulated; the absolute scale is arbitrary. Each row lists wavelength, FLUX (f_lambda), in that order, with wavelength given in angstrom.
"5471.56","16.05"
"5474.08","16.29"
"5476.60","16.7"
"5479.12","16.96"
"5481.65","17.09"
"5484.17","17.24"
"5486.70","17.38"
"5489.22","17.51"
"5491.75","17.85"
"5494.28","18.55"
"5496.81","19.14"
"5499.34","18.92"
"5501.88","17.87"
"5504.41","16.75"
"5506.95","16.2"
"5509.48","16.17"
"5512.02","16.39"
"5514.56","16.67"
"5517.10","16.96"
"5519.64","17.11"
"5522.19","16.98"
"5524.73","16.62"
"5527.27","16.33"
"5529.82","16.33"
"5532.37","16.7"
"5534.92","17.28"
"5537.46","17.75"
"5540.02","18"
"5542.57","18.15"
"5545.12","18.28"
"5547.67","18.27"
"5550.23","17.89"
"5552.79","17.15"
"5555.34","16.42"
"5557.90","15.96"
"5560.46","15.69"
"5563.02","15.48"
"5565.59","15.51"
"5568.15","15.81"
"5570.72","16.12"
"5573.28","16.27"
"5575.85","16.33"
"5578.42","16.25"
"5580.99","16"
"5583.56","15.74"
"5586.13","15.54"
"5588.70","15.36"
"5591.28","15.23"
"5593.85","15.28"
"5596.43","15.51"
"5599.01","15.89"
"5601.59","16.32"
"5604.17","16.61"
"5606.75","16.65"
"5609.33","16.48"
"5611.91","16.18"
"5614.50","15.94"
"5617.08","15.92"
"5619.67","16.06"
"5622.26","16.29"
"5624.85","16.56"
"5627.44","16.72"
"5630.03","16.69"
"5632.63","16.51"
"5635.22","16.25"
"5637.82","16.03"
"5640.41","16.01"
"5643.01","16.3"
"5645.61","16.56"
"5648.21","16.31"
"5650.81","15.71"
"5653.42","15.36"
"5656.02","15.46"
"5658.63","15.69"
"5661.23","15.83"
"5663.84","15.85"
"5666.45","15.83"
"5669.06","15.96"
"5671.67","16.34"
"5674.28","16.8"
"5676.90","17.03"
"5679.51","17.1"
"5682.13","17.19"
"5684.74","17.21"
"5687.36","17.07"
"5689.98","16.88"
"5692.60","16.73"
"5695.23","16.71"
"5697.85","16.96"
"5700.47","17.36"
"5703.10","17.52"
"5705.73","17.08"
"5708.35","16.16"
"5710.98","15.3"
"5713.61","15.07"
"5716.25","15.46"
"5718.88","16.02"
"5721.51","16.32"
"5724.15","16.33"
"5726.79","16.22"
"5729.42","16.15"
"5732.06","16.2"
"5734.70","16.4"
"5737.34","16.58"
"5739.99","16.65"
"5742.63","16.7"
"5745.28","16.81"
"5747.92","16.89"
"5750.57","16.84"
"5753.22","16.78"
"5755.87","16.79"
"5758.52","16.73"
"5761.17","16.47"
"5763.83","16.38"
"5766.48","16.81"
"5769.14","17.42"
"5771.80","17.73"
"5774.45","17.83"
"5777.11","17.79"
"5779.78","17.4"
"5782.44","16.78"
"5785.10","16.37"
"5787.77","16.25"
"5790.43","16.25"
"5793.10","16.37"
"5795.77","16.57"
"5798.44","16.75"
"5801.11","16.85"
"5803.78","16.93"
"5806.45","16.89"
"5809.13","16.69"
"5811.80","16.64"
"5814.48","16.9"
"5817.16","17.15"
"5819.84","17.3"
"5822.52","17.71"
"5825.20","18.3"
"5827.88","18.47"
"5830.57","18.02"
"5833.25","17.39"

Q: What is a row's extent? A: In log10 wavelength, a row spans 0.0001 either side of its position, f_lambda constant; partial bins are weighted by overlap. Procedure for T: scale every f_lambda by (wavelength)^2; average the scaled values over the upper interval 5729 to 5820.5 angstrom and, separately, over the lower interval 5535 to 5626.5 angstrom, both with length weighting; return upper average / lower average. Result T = 1.1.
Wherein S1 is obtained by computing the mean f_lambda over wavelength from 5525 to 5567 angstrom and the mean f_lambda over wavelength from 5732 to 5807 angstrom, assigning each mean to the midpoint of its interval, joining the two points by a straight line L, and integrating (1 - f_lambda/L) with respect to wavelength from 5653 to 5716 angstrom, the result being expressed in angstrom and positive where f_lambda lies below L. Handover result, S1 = 1.6 angstrom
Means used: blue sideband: 16.9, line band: 16.4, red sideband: 16.8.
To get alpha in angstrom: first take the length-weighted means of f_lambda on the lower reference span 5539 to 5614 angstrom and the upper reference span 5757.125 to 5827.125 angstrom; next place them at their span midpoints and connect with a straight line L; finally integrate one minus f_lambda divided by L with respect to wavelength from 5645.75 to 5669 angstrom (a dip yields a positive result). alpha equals 1.1 angstrom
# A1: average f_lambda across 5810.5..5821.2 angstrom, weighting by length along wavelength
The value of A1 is 17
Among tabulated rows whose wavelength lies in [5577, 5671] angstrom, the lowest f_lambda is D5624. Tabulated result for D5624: 15.23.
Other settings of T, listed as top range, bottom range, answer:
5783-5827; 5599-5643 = 1.10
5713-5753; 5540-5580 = 1.04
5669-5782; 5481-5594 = 1.06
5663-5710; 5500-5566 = 1.05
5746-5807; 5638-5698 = 1.07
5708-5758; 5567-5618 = 1.07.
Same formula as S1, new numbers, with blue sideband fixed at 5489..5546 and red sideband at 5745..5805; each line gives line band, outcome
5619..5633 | 0.5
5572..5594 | 1.8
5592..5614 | 1.4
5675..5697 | 0.0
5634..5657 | 1.5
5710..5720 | 0.9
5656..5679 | 1.2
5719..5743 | 0.8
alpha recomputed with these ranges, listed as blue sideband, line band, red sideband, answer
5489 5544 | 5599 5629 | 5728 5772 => 1.3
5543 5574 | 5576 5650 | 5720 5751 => 2.1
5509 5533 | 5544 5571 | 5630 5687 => -0.1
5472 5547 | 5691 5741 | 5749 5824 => 1.8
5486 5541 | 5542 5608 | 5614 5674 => 1.7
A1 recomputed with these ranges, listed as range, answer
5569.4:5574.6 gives 16.2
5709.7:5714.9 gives 15.2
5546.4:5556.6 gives 17.4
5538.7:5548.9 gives 18.2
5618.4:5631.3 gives 16.5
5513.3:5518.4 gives 16.8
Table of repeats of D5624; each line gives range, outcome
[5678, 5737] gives 15.07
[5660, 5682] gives 15.83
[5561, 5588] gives 15.48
